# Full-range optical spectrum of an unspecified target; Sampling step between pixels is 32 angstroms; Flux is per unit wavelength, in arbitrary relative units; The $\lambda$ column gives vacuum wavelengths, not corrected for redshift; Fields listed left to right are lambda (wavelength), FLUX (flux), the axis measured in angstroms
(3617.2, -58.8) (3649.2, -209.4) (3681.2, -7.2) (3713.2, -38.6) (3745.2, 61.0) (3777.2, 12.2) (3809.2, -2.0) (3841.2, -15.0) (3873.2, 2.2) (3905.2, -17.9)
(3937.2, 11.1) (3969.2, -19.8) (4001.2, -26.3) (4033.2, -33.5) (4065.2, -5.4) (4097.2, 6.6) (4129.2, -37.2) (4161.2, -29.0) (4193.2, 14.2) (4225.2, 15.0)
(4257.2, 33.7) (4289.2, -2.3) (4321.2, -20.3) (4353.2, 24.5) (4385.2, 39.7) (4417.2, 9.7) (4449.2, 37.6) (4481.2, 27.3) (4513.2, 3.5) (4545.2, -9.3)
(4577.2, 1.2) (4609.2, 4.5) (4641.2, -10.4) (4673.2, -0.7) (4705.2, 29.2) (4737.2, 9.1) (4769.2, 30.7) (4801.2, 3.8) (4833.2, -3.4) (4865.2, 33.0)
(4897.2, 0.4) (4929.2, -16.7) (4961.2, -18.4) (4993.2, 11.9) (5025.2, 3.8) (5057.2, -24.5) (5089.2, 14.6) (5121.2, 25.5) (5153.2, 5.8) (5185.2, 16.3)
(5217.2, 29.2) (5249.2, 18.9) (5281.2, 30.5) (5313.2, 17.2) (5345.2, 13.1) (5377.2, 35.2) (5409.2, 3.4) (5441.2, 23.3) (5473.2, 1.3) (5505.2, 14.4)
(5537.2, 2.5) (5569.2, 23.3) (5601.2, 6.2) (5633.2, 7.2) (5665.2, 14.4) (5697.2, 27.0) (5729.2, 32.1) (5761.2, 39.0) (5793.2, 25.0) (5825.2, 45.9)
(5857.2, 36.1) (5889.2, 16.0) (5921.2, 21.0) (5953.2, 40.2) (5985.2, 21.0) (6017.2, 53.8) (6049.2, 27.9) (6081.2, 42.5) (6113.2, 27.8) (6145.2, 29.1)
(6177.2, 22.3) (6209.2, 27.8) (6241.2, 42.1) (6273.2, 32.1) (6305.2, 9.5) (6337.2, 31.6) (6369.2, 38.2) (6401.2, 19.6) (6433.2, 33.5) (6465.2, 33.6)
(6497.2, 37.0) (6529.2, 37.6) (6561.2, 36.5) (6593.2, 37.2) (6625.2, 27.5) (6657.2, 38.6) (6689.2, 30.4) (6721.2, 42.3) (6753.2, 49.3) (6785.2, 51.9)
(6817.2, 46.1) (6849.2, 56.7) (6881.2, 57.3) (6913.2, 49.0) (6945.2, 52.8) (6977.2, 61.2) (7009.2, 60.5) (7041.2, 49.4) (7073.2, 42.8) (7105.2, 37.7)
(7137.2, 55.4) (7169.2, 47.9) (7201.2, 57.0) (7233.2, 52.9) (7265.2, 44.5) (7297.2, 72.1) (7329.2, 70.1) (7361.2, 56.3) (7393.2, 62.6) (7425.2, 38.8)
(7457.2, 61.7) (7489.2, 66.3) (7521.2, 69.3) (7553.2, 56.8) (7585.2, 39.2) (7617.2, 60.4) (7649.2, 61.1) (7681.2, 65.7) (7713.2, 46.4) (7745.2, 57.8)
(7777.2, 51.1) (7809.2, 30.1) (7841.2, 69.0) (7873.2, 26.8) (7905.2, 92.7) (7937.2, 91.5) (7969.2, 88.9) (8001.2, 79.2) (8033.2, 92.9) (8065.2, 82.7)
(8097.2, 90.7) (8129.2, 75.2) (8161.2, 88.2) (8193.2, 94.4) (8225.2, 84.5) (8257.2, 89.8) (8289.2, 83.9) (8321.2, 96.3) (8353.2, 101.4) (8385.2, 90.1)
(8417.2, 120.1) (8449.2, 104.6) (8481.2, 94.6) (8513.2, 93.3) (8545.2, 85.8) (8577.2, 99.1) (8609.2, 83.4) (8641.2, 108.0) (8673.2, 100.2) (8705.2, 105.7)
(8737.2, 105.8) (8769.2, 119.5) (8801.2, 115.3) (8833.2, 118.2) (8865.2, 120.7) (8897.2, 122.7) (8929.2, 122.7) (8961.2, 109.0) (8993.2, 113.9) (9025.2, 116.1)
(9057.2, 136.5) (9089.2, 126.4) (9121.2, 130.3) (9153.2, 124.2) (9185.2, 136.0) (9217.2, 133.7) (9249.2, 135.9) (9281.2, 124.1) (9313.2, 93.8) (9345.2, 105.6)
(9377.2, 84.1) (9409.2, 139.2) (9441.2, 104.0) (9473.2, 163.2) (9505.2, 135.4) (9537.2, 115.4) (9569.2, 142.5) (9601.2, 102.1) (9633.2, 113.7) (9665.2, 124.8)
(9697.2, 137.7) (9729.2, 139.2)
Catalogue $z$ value 0.98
